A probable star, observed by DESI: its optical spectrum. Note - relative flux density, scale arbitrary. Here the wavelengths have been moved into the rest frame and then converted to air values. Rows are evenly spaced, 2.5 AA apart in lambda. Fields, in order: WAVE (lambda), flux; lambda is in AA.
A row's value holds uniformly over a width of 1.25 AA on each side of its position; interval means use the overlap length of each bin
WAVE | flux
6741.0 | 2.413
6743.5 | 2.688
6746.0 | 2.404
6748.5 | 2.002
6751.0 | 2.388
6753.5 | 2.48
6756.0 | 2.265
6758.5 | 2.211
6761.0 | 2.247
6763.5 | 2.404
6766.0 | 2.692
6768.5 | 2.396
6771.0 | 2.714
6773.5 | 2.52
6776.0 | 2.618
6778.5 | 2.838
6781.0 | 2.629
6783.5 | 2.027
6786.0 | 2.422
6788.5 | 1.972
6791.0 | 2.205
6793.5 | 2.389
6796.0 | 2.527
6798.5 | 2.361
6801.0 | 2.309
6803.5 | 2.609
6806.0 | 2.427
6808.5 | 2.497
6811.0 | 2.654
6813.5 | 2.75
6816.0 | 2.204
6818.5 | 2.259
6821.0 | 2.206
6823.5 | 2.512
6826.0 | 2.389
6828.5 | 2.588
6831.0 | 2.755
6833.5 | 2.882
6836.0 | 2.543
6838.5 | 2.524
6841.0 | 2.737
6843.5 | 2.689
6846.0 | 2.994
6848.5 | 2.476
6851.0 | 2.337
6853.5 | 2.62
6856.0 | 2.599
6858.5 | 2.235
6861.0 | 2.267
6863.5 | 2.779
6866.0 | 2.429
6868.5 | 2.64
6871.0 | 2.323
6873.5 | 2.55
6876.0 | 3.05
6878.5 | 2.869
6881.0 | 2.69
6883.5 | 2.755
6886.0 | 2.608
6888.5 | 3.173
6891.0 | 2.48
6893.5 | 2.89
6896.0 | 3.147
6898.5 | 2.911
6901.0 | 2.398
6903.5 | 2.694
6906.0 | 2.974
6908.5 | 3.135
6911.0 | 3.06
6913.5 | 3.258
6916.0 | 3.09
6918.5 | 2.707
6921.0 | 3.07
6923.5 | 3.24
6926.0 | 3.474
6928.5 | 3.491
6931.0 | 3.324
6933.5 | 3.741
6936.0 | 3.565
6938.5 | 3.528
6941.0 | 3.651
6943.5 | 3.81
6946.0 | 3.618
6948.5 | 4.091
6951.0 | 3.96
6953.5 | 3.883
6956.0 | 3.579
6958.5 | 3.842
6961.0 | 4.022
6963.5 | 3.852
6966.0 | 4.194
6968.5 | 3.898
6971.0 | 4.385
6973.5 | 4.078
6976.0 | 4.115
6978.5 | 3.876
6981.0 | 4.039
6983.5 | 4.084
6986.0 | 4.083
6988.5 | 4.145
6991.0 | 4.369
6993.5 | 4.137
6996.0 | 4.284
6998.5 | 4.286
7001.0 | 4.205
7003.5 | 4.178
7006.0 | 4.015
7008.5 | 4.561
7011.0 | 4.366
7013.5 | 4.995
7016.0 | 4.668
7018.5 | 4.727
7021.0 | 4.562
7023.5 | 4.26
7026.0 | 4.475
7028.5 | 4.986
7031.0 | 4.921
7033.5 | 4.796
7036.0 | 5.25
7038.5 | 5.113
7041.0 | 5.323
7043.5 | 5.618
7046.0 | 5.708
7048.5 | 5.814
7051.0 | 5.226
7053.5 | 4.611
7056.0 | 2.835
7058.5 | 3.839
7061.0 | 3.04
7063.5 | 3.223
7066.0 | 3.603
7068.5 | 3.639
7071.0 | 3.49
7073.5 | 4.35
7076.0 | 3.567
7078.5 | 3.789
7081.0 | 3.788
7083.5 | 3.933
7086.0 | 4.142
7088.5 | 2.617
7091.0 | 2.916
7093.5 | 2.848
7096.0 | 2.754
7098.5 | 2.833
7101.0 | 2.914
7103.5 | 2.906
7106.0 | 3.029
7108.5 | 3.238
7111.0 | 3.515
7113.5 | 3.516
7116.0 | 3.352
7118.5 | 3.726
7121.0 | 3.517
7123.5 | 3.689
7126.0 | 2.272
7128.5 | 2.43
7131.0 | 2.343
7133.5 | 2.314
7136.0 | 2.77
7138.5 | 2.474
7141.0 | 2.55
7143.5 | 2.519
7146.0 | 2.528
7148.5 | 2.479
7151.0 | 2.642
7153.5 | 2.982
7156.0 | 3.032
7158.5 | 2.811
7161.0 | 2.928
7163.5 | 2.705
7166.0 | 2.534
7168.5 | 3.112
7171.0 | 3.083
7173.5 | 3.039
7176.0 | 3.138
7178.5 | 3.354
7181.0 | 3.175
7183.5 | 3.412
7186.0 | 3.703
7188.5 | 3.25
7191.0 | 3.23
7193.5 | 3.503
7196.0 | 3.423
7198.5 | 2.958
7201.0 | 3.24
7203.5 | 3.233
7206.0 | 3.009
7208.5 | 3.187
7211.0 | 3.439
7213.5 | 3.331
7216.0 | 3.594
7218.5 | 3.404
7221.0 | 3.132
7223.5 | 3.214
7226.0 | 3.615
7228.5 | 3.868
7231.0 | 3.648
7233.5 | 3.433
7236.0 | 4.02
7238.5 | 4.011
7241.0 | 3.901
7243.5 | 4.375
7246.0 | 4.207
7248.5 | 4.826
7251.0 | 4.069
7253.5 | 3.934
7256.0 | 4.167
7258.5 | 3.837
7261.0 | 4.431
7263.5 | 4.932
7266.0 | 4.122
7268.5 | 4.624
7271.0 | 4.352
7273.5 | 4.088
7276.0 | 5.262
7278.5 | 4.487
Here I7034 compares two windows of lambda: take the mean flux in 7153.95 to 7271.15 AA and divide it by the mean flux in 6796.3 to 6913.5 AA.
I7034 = 1.35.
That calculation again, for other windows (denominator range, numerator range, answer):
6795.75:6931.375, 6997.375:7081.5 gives 1.63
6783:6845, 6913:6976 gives 1.49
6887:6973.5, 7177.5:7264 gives 1.07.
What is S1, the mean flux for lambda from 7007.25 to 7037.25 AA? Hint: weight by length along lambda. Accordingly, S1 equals 4.71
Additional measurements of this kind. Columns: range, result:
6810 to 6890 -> 2.6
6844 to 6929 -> 2.8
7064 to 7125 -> 3.4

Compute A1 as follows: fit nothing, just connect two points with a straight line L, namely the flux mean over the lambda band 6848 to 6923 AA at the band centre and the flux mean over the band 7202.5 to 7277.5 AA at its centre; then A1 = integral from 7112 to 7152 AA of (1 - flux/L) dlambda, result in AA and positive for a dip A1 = 8.2 AA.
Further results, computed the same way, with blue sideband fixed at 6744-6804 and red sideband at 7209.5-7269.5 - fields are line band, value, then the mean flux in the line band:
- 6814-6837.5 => 0.7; 2.49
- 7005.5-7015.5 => -4.3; 4.53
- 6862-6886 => 0.5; 2.67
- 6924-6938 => -2.8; 3.5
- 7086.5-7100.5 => 2.3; 2.87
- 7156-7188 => 5.3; 3.08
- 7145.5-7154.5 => 2.4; 2.66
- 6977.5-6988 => -3.2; 4.03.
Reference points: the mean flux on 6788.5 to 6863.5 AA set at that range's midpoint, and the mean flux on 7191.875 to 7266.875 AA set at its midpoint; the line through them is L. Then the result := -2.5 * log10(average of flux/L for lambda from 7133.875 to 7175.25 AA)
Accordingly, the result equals 0.26 mag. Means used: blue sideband 2.5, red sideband 3.73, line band 2.76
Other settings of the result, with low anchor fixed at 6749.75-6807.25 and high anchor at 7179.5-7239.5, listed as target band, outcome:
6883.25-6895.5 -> -0.05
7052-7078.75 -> -0.18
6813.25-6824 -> 0.08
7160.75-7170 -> 0.18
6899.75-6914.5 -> -0.08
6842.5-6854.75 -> -0.02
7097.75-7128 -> 0.00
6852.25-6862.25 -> 0.07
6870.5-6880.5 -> -0.03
